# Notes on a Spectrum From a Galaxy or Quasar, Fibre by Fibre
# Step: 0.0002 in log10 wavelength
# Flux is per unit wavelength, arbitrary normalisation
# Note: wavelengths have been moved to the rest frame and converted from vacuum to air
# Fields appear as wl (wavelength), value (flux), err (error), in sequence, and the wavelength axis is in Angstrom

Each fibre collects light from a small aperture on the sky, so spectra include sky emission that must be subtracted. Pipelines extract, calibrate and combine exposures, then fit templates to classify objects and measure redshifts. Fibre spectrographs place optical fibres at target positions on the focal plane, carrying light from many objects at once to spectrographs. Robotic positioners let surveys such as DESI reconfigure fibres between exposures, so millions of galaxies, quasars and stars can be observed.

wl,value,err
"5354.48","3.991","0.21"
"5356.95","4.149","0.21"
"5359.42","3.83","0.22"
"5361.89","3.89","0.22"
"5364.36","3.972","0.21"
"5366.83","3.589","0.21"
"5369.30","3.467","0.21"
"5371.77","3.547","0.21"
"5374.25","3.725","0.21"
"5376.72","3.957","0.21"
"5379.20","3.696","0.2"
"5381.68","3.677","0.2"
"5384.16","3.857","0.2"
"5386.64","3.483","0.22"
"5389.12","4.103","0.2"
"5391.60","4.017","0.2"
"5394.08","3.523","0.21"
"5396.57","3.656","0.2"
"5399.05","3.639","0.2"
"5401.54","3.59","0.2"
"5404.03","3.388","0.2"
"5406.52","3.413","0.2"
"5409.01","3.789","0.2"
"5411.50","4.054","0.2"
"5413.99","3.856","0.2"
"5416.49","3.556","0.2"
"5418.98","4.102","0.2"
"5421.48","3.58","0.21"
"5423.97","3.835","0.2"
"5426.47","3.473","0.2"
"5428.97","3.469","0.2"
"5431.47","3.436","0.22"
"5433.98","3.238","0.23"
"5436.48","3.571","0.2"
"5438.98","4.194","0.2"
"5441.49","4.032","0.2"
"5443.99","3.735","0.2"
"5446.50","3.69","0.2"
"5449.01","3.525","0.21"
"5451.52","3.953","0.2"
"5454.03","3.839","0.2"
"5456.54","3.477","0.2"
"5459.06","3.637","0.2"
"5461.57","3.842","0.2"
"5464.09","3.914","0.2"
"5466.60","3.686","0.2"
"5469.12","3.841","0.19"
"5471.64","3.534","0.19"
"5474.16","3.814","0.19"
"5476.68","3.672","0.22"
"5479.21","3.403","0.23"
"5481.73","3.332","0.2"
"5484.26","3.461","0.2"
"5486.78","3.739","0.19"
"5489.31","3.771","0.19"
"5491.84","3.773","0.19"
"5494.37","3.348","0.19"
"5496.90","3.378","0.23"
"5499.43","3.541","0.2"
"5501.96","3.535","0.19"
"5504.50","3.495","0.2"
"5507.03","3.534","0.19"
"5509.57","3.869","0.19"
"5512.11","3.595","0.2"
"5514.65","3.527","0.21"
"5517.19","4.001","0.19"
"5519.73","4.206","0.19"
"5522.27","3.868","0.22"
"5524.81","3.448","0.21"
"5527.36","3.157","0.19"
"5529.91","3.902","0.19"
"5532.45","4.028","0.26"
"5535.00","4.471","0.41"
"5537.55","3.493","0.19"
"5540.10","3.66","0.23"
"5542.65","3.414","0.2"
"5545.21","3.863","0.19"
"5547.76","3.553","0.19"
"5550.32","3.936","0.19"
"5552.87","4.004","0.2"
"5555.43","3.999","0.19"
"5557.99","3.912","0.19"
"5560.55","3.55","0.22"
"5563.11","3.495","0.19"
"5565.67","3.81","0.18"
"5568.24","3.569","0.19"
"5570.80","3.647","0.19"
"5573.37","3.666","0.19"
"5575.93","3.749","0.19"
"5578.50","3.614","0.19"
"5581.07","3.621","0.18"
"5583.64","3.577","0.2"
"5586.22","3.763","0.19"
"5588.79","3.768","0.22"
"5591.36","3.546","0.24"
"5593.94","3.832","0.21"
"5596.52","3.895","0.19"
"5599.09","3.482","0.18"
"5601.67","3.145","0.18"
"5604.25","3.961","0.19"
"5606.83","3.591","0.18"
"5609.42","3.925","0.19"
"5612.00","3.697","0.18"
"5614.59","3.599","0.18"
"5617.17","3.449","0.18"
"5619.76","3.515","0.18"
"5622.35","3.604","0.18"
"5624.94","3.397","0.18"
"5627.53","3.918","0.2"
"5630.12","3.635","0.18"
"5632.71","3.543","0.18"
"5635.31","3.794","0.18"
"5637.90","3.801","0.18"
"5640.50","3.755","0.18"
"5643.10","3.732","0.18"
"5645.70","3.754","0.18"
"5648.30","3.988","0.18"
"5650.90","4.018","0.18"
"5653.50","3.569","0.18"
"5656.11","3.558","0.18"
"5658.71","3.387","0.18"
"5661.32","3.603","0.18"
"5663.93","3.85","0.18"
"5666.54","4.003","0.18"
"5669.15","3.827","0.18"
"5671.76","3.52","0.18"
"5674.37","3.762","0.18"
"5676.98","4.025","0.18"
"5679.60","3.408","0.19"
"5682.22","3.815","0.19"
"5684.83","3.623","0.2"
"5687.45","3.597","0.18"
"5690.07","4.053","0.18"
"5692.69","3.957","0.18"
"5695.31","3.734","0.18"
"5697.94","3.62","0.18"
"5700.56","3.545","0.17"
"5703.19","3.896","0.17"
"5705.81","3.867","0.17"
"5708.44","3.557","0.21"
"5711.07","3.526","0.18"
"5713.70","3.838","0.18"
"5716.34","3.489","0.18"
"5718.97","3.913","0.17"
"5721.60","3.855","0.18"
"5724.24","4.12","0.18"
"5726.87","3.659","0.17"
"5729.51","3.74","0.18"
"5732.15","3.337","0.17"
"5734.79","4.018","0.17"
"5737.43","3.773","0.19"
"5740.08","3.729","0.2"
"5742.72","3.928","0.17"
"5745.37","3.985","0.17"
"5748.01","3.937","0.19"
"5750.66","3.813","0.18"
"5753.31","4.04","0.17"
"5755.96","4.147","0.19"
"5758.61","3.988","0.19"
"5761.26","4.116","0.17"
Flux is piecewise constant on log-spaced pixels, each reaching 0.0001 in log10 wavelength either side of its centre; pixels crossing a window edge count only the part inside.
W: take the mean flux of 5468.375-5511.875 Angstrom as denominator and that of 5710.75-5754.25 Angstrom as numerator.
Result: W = 1.06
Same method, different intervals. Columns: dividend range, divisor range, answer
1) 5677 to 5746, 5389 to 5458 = 1.02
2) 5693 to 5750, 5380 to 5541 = 1.02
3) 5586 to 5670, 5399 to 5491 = 1.00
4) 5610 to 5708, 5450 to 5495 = 1.01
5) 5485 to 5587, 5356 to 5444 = 0.99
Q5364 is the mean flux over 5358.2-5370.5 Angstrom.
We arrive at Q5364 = 3.75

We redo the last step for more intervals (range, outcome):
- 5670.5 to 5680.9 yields 3.68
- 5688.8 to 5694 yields 4.01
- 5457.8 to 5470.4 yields 3.78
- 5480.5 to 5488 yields 3.51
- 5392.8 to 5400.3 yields 3.61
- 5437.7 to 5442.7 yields 4.11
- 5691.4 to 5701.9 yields 3.71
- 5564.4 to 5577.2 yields 3.69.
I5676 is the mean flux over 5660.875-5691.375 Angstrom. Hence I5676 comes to 3.76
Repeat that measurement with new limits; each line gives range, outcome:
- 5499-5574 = 3.73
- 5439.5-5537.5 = 3.7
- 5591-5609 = 3.65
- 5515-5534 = 3.8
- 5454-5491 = 3.66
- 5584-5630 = 3.65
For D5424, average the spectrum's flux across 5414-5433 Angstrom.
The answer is 3.64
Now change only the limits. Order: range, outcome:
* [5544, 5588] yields 3.73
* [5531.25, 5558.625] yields 3.85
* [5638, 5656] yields 3.79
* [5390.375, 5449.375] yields 3.68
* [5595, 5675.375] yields 3.69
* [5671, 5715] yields 3.73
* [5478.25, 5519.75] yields 3.6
